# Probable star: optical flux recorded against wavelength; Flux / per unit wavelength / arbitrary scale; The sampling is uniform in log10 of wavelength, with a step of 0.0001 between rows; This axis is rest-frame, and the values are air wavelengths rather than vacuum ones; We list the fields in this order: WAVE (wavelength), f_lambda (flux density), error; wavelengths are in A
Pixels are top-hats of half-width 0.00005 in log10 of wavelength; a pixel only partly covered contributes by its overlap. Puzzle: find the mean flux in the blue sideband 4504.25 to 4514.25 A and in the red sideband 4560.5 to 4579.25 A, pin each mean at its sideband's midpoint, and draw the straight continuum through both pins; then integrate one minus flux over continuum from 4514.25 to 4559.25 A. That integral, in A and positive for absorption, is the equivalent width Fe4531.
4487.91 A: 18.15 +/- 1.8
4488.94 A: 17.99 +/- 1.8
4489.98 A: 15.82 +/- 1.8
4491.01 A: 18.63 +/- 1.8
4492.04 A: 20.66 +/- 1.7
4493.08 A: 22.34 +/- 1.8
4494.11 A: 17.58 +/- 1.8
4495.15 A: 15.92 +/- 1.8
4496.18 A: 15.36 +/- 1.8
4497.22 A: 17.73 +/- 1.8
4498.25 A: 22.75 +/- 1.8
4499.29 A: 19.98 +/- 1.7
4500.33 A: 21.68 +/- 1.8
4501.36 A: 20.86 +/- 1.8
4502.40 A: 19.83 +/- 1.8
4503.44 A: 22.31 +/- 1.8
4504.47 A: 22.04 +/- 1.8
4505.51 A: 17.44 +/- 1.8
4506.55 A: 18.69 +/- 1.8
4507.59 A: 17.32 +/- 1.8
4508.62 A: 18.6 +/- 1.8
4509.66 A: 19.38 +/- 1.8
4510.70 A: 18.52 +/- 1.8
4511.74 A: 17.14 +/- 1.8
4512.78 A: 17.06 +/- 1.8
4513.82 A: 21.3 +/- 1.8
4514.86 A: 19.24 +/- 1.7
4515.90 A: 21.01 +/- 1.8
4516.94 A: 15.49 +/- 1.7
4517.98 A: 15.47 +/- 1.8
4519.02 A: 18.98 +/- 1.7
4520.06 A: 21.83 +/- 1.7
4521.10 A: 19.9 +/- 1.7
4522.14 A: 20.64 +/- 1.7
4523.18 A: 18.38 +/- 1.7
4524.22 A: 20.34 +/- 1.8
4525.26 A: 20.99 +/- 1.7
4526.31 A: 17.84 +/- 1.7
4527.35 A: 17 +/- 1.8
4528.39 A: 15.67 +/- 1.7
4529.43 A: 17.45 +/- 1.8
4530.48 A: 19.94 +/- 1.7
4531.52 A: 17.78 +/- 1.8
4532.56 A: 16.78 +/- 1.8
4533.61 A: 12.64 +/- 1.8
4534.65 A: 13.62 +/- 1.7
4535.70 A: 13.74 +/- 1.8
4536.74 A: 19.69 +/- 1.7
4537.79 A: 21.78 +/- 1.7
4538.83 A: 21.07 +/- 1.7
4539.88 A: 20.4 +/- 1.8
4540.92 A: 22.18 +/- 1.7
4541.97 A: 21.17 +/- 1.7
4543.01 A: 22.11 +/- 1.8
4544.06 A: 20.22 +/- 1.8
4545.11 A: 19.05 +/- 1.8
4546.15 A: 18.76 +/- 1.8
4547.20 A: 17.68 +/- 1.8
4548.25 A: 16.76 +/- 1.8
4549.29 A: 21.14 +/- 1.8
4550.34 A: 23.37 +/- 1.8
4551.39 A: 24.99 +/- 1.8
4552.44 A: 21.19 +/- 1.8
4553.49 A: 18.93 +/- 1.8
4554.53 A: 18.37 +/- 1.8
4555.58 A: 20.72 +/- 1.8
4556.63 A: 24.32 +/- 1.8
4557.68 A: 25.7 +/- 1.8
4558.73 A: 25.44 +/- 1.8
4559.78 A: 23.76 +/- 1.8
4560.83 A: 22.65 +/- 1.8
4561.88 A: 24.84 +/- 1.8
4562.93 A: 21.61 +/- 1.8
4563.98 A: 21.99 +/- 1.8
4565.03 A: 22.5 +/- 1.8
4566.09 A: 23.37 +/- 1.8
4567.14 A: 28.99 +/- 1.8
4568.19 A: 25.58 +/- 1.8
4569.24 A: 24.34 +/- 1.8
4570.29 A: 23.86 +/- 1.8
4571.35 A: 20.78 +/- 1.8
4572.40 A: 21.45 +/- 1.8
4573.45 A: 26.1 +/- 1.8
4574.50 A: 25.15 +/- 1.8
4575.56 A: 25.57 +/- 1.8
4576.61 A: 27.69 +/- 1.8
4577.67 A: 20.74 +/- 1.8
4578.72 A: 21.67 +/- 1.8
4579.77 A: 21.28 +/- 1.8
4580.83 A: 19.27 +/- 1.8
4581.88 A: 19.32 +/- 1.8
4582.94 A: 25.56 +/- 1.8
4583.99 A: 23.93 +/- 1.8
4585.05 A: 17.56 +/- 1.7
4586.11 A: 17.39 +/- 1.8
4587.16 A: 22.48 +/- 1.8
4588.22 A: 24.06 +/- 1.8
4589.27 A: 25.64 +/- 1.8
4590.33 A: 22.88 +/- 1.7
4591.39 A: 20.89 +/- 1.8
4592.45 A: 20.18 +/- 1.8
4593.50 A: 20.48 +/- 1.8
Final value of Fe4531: 3.1 A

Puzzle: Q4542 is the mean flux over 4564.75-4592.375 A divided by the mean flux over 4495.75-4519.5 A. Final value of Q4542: 1.2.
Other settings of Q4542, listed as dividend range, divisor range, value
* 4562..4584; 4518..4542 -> 1.26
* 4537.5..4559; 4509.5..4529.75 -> 1.13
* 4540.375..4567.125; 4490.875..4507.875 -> 1.12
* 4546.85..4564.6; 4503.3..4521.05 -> 1.17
